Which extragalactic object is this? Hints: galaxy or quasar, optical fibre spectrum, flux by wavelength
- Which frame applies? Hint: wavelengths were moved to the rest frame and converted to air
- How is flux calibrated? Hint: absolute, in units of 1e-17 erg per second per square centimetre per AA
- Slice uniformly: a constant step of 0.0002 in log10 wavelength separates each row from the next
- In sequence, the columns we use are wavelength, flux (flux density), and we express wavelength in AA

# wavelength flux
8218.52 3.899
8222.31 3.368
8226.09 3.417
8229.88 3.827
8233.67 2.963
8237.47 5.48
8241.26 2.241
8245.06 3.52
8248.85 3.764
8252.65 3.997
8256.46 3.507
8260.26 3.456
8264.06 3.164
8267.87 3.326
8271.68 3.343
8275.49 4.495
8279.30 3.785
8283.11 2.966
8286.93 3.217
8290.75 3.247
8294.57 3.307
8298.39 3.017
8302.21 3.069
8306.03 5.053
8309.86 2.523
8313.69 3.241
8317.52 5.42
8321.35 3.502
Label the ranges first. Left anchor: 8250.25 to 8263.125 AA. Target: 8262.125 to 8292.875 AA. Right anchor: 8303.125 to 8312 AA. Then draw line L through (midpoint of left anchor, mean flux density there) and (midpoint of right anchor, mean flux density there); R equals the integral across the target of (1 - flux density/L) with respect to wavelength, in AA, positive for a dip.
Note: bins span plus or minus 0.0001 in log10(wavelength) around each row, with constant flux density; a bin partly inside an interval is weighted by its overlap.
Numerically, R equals 1.75 AA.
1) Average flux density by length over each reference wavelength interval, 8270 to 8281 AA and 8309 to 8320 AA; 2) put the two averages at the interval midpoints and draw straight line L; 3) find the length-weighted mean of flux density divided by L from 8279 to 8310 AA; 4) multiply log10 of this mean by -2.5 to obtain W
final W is 0.144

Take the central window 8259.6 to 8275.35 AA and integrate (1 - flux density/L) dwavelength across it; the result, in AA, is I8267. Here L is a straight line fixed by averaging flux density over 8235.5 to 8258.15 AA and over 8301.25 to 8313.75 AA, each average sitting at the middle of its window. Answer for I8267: 1.0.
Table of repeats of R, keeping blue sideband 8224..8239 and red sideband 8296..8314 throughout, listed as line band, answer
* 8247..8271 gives 1.1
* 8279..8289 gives 0.8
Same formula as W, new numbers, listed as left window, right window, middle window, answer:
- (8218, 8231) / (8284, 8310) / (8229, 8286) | -0.02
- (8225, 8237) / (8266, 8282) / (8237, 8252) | 0.02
